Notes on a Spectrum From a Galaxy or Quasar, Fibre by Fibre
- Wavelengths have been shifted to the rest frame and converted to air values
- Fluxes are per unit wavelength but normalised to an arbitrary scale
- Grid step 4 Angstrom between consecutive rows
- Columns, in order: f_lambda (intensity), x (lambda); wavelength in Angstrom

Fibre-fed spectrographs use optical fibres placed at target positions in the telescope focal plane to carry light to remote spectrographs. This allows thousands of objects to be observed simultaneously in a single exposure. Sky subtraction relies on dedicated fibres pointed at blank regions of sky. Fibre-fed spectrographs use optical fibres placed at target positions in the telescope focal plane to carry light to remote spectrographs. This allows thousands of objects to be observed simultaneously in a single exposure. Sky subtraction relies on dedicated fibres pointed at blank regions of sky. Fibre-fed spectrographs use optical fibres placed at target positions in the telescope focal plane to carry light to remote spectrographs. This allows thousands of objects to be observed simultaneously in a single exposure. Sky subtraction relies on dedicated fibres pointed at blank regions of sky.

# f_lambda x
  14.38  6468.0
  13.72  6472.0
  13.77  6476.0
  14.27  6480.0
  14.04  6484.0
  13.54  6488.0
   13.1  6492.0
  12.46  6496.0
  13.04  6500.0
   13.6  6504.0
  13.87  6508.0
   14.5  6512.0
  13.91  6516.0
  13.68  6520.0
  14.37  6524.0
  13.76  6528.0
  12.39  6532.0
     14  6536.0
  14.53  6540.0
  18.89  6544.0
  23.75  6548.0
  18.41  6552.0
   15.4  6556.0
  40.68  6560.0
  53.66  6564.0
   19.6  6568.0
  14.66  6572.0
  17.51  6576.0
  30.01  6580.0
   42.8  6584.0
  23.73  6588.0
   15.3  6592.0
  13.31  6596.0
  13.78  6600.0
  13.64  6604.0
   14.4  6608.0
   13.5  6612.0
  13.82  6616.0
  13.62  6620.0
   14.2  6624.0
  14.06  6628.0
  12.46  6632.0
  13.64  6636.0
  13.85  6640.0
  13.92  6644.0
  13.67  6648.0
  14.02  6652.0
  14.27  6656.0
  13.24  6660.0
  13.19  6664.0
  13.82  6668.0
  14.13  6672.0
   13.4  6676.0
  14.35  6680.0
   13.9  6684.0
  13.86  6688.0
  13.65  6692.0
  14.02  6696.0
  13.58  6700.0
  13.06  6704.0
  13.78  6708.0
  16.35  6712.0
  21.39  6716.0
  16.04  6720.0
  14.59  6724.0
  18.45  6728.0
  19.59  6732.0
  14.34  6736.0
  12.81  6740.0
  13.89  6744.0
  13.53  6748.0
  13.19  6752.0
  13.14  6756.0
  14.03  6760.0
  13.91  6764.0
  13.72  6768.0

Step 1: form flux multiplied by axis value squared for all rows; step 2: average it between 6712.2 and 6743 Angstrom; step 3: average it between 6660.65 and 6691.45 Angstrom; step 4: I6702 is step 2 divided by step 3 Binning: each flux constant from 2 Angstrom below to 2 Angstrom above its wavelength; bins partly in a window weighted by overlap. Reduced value 1.2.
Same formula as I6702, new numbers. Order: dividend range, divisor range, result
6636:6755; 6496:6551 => 1.03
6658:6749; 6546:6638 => 0.75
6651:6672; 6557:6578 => 0.49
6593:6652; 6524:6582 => 0.65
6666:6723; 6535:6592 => 0.62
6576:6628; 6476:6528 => 1.37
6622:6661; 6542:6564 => 0.54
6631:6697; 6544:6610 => 0.61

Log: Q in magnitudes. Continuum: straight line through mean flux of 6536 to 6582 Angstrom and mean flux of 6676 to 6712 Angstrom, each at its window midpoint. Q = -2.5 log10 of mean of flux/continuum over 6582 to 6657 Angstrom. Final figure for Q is 0.224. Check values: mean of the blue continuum 23.8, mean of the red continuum 13.9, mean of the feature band 15.9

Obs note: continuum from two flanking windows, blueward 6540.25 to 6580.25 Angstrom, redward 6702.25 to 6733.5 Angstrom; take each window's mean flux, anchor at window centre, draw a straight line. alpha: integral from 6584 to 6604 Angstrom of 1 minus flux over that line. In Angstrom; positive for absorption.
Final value 3.6 Angstrom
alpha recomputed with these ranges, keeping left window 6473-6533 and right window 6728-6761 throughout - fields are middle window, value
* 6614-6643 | 0.9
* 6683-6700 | 0.6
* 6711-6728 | -3.3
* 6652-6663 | 0.4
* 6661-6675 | 0.6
